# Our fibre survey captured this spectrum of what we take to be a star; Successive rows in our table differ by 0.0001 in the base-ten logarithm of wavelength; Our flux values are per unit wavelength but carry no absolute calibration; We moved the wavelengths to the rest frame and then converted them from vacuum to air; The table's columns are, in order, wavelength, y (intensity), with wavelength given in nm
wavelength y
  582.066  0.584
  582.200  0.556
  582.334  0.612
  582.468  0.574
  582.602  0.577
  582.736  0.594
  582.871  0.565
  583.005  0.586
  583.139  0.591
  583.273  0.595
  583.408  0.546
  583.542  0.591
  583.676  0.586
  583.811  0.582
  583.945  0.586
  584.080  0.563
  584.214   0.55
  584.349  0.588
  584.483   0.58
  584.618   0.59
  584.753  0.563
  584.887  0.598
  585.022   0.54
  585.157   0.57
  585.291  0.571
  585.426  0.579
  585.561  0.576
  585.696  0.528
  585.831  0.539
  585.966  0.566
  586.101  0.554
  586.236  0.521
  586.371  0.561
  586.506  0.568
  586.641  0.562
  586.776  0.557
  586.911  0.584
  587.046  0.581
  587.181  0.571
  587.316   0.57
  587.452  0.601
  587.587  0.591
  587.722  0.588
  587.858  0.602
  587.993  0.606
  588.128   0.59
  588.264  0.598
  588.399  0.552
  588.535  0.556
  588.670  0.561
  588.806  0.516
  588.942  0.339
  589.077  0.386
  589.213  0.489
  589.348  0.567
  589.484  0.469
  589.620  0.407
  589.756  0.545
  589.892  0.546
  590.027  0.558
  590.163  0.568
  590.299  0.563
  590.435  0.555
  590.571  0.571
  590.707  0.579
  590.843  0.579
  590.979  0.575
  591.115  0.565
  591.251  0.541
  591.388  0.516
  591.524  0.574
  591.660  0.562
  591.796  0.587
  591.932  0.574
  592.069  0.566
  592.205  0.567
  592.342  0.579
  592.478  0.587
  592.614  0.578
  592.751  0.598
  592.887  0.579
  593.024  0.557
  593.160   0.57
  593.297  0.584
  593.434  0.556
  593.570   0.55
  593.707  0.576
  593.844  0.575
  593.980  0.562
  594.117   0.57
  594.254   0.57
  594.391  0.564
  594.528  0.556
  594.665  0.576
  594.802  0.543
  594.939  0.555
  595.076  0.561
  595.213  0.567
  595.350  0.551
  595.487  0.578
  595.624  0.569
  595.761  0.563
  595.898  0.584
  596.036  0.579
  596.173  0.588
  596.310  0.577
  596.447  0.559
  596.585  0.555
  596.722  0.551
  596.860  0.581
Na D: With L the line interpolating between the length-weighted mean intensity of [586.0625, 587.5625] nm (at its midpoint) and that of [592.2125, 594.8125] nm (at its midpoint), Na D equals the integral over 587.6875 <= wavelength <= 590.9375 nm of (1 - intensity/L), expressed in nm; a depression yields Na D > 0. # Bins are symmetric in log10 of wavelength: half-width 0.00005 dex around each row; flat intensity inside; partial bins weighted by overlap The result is 0.18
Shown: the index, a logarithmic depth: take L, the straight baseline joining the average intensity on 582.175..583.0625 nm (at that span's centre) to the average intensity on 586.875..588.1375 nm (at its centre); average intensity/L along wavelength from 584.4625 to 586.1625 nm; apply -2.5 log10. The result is 0.04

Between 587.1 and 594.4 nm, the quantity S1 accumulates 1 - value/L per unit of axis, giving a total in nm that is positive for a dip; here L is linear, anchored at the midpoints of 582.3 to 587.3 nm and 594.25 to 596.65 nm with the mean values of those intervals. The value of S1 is 0.16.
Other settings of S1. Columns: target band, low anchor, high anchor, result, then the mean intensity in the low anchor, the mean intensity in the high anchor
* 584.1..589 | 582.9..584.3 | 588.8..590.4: -0.238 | 0.577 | 0.497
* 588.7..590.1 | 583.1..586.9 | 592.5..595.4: 0.204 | 0.568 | 0.567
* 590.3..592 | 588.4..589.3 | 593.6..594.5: -0.146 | 0.482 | 0.568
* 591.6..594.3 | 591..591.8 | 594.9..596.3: -0.053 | 0.556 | 0.57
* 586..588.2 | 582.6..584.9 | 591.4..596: 0.001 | 0.579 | 0.569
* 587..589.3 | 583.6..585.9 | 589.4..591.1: 0.031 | 0.57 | 0.544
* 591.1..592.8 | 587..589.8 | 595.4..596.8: -0.050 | 0.537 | 0.57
